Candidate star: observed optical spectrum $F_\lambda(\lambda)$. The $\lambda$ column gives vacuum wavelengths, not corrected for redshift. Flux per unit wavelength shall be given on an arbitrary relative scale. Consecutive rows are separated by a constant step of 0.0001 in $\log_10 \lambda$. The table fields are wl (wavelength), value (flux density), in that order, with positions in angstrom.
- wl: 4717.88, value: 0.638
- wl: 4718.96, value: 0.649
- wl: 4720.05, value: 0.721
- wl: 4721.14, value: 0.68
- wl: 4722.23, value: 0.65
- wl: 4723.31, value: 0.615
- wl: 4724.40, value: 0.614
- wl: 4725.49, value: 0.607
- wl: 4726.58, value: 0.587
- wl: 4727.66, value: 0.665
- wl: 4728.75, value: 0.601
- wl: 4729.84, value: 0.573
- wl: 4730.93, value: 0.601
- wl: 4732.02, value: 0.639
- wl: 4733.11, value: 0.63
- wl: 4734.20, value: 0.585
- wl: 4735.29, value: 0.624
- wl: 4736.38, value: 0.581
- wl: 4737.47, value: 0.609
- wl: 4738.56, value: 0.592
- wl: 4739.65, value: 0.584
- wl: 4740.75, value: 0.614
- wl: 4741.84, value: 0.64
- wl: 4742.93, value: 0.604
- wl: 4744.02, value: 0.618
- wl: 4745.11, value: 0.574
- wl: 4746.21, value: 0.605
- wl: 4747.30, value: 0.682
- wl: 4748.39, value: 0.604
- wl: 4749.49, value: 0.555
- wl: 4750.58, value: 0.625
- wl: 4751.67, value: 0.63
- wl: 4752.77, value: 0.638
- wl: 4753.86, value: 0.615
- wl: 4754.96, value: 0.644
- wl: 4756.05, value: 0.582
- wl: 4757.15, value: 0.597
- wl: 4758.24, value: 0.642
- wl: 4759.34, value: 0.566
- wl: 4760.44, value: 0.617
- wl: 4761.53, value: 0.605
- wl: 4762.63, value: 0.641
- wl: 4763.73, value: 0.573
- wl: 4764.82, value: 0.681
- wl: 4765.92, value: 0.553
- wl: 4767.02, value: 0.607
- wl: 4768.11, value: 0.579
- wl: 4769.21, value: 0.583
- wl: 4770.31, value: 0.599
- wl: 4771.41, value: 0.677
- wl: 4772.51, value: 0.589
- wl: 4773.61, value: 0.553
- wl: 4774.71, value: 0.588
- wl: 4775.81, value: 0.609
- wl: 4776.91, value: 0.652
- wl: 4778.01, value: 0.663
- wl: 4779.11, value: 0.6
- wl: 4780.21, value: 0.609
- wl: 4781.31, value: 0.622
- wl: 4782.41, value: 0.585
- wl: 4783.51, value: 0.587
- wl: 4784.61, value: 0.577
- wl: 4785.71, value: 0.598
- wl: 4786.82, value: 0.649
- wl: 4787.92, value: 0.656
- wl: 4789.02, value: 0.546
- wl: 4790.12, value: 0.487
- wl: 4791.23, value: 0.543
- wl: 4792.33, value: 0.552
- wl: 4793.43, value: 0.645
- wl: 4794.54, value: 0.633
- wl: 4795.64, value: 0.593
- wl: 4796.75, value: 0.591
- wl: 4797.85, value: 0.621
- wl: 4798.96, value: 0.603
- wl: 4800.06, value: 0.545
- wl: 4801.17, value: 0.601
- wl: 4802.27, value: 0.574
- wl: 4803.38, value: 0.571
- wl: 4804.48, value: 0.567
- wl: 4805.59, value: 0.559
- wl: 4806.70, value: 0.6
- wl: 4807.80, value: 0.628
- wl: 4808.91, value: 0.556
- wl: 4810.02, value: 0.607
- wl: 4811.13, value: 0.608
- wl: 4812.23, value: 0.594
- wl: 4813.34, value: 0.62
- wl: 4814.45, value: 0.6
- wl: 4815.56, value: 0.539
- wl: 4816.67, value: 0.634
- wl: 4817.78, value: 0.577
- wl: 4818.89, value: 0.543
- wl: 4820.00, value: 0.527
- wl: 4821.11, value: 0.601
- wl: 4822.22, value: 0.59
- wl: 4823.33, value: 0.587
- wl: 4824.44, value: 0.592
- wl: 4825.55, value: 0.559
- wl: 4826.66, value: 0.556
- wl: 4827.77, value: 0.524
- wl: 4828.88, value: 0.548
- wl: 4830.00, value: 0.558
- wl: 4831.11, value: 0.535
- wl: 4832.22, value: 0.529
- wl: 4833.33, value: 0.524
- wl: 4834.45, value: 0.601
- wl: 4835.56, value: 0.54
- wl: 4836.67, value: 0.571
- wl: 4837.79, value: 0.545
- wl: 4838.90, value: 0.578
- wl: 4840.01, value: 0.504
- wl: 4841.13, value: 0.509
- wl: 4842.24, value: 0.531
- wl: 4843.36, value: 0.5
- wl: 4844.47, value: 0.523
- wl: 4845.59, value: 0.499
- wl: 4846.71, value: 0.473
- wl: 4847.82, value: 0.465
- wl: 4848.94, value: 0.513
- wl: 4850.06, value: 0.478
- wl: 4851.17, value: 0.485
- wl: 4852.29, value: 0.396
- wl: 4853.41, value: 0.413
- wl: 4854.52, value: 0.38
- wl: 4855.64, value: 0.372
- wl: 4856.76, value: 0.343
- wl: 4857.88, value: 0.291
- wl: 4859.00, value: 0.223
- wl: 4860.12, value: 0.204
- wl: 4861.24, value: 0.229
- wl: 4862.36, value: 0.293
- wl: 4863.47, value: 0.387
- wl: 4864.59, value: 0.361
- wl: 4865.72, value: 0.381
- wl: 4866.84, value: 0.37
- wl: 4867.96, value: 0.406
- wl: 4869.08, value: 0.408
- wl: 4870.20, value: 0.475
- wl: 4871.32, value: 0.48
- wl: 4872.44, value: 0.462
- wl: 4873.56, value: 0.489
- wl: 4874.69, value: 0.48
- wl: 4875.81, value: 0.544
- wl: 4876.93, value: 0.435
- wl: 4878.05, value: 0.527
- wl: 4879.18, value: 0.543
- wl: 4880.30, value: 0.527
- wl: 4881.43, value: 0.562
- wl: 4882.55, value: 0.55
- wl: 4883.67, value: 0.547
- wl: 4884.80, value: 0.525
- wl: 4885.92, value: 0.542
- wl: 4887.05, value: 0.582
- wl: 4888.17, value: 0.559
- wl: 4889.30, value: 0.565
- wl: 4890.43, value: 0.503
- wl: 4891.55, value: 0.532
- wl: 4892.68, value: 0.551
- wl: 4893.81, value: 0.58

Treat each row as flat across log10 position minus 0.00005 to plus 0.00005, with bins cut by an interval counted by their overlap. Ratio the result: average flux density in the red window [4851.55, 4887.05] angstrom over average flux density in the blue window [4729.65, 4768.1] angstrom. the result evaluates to 0.70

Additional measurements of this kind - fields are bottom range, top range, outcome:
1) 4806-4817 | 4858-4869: 0.54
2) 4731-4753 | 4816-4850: 0.89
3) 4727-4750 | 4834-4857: 0.80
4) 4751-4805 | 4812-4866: 0.81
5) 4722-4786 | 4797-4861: 0.86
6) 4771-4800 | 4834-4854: 0.84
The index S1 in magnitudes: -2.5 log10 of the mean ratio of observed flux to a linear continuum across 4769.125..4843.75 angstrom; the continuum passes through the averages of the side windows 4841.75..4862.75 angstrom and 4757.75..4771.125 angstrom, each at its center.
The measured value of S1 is -0.15 mag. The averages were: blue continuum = 0.605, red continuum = 0.401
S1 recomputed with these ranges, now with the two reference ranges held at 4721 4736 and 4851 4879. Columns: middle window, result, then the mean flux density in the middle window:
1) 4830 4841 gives -0.23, 0.547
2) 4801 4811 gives -0.19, 0.585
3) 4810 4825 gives -0.24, 0.586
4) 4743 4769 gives -0.07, 0.61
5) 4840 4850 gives -0.17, 0.5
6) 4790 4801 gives -0.15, 0.585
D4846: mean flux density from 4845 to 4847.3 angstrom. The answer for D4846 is 0.486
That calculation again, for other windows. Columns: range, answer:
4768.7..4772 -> 0.619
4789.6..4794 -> 0.557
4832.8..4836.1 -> 0.555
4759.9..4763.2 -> 0.621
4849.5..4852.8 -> 0.454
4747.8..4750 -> 0.581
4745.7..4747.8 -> 0.644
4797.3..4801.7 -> 0.592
